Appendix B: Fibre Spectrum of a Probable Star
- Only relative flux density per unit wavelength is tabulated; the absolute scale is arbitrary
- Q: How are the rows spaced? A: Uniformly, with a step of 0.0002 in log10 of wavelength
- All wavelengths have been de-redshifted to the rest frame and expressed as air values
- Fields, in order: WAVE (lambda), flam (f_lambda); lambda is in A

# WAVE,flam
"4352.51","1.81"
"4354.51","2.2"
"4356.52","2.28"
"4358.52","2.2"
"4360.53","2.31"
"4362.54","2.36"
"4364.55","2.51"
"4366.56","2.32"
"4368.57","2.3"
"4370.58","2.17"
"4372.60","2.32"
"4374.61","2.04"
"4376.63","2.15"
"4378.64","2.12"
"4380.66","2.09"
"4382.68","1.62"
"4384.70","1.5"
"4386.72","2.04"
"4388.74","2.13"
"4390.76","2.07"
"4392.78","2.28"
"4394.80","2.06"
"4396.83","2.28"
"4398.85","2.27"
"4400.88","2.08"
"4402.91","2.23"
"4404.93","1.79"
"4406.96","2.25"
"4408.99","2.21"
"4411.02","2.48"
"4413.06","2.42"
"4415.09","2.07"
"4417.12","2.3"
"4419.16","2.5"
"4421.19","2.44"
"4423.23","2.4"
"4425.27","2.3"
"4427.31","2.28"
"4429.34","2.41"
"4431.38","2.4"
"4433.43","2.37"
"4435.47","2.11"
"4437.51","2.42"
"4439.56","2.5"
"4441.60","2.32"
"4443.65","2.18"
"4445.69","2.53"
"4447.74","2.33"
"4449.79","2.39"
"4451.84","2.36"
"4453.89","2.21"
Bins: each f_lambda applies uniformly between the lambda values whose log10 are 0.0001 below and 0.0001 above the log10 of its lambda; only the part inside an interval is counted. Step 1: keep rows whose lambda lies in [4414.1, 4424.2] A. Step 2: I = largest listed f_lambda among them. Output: 2.5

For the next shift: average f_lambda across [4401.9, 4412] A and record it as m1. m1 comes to 2.19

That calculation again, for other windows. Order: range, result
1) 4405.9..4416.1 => 2.28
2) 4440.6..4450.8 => 2.35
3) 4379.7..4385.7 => 1.73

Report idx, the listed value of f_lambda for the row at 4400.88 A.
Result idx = 2.08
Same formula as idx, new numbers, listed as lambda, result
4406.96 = 2.25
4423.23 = 2.4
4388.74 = 2.13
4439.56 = 2.5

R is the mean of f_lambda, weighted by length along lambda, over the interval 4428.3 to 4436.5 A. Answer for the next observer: 2.32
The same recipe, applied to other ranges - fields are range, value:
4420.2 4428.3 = 2.35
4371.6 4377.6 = 2.17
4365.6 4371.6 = 2.26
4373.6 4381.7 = 2.1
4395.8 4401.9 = 2.21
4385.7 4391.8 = 2.08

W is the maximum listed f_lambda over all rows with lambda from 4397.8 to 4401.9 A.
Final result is 2.27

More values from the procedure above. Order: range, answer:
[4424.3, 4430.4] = 2.41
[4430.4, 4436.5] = 2.4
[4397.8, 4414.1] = 2.48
